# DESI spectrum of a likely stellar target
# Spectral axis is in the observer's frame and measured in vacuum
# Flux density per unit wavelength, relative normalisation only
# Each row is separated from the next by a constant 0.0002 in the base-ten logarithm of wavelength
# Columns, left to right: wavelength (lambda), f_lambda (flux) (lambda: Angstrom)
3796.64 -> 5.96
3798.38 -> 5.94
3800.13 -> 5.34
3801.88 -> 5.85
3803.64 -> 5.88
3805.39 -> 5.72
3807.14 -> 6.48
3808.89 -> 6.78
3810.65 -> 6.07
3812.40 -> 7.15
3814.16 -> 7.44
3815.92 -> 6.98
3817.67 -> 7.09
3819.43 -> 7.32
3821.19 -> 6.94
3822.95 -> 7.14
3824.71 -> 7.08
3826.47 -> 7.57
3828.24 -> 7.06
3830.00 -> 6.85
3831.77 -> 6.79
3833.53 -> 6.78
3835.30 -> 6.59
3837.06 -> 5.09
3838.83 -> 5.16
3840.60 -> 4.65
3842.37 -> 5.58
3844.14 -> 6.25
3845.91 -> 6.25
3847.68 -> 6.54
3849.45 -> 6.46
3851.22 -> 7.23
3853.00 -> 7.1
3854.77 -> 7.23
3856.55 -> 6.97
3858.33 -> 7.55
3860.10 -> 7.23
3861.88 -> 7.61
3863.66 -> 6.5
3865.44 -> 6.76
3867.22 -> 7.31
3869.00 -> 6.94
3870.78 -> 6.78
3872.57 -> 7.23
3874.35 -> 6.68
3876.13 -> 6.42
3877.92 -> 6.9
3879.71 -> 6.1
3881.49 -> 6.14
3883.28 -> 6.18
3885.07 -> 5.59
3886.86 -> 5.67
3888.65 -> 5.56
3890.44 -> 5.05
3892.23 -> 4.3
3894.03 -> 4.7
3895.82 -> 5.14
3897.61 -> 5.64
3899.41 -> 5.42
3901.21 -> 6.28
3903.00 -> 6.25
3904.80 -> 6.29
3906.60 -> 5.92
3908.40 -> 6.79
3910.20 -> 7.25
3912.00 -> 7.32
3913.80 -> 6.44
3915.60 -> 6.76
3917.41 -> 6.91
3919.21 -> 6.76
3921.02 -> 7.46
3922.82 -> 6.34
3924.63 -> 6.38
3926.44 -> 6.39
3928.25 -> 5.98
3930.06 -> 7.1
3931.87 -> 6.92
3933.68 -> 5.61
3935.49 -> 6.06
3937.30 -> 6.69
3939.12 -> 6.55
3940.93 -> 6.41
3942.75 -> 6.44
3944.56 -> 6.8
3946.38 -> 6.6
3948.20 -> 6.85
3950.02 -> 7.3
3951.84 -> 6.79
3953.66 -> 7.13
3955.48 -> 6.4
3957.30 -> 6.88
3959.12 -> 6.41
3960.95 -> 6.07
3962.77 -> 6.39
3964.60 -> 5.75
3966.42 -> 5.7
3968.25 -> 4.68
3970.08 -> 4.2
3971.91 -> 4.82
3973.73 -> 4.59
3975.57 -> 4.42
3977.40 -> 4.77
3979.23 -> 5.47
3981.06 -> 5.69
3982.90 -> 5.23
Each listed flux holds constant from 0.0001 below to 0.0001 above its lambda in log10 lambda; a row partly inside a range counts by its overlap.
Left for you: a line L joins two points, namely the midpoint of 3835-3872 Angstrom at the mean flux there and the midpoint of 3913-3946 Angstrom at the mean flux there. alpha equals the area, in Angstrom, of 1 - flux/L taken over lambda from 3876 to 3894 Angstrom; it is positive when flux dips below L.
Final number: 2.3 Angstrom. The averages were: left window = 6.57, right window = 6.56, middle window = 5.71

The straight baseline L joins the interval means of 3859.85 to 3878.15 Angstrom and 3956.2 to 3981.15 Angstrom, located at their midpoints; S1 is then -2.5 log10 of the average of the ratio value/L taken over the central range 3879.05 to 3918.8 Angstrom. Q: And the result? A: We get 0.08 mag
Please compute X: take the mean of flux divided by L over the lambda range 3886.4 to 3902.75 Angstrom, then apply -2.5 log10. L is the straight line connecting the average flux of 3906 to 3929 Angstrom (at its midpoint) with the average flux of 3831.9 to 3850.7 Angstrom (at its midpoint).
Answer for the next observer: 0.21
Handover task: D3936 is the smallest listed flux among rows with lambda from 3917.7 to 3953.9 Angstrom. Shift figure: 5.61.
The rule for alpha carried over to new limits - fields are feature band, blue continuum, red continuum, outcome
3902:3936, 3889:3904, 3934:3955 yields -3.6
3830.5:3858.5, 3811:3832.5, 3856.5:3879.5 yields 2.6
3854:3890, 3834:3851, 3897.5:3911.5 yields -3.3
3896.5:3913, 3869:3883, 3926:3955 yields 0.7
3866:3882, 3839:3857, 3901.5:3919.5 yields -0.6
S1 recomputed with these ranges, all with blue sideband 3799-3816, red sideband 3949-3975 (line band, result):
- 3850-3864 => -0.16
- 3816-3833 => -0.13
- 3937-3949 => -0.11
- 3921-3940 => -0.08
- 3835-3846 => 0.13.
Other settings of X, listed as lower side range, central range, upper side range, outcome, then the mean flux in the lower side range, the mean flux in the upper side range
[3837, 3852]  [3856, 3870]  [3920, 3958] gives -0.17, 5.95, 6.62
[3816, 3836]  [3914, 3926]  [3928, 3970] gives -0.03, 7.02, 6.38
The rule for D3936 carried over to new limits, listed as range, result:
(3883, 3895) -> 4.3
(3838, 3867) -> 4.65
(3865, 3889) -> 5.56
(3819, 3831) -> 6.85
